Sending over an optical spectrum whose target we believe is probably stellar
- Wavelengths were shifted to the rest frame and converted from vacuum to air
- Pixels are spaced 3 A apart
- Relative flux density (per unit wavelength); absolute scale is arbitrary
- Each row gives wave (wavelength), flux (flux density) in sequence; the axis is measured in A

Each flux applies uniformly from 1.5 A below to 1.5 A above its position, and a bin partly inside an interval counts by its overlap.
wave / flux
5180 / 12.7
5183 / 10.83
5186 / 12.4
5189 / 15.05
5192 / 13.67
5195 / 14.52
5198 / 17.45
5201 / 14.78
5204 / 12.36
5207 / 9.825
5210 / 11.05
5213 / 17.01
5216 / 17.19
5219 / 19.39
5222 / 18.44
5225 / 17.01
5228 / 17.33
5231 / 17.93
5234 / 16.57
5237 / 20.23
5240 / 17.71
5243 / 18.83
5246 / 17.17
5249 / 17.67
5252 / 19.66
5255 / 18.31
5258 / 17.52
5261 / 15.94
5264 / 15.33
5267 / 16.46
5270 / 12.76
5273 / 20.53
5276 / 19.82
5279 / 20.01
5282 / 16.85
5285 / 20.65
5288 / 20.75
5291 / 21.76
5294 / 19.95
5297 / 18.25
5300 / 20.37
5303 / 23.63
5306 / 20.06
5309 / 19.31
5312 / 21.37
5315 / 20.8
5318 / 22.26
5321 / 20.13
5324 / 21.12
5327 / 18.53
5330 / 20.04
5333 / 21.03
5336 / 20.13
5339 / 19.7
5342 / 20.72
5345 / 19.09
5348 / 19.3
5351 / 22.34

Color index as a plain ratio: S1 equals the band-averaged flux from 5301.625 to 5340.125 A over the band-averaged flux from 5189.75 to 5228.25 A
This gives 1.3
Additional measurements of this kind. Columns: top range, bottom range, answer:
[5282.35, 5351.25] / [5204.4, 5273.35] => 1.21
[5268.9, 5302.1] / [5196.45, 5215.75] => 1.39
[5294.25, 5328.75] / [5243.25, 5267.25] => 1.18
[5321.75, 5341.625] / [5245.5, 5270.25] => 1.19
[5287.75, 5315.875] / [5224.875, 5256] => 1.14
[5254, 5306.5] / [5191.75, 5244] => 1.16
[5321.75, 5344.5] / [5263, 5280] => 1.15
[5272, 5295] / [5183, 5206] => 1.43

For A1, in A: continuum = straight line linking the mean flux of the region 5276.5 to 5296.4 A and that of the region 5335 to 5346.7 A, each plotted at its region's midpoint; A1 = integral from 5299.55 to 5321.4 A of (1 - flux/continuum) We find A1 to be -1.3 A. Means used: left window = 19.9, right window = 19.9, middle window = 21.1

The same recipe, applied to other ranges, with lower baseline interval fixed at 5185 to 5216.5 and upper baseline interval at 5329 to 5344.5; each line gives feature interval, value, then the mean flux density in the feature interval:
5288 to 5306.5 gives -2.3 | 20.7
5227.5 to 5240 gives -2.0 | 18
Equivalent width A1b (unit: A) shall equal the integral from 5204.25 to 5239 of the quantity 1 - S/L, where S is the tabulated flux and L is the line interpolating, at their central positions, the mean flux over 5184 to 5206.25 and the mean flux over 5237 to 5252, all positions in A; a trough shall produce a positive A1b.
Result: 0.0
